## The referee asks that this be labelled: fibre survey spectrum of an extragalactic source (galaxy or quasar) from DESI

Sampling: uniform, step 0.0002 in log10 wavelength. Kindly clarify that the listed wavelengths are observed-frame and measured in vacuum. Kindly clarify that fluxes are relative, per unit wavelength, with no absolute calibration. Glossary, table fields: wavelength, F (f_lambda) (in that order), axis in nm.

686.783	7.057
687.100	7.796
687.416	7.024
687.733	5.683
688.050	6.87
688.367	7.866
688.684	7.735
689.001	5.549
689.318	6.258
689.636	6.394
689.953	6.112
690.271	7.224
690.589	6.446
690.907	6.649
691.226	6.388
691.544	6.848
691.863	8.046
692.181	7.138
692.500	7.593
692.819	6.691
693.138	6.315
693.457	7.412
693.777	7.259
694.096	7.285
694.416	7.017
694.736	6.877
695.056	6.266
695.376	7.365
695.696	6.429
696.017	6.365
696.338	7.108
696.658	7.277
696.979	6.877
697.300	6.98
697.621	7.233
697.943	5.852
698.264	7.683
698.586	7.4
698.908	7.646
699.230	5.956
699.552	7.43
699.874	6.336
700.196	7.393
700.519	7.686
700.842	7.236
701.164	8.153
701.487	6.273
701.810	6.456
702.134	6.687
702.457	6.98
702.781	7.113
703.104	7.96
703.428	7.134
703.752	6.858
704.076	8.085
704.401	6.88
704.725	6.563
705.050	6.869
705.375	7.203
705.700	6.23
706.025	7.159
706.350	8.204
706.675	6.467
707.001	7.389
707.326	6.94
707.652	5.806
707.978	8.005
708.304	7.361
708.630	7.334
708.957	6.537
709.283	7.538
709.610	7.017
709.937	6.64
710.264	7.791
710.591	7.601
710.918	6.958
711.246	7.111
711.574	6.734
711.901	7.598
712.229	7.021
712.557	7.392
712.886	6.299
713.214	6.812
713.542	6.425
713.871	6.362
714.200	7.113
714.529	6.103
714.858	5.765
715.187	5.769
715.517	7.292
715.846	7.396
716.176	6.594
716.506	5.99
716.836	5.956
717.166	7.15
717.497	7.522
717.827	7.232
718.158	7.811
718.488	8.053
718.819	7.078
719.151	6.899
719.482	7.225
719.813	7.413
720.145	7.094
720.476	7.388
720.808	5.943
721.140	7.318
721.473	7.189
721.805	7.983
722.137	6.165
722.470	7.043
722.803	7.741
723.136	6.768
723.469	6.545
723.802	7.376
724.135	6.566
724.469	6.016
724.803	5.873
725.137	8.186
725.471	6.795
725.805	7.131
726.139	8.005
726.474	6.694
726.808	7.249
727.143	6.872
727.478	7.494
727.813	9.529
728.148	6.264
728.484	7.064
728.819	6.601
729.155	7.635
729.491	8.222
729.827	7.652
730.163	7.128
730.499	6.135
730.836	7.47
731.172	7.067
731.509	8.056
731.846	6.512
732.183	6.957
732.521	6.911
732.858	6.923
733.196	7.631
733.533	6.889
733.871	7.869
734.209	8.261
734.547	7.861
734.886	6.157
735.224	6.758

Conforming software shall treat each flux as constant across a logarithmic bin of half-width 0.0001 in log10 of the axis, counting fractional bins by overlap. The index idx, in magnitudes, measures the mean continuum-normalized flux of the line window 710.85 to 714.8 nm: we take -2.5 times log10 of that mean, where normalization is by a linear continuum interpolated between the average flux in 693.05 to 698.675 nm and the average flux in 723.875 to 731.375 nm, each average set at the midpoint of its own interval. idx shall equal 0.043 mag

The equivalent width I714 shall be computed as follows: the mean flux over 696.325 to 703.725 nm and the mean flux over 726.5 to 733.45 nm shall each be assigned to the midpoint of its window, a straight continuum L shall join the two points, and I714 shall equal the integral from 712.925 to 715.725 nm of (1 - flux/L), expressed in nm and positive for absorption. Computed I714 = 0.27 nm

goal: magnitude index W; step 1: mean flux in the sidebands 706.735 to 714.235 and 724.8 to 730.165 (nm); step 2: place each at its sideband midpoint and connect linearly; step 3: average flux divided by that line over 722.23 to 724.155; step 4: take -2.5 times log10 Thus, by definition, 0.04 mag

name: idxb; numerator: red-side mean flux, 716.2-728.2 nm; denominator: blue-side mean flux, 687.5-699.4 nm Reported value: 1.03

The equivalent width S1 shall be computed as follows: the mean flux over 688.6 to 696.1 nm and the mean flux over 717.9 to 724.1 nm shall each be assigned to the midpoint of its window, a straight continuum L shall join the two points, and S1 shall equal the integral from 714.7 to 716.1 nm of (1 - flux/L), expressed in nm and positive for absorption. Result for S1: 0.10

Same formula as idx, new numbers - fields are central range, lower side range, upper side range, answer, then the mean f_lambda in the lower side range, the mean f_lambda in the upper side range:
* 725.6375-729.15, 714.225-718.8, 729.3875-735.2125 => -0.03 mag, 6.84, 7.25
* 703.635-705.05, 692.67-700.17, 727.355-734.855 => -0.01 mag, 6.92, 7.35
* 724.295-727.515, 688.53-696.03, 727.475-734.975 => 0.04 mag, 6.83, 7.32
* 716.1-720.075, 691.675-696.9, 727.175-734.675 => 0.02 mag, 7.02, 7.36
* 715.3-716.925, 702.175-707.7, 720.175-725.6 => 0.05 mag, 7.07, 6.94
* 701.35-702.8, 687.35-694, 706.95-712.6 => 0.06 mag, 6.84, 7.15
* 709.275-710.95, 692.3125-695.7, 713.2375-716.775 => -0.10 mag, 6.98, 6.48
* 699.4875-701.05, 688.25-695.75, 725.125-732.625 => -0.04 mag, 6.88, 7.27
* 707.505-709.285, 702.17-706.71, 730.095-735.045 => 0.01 mag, 7.13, 7.19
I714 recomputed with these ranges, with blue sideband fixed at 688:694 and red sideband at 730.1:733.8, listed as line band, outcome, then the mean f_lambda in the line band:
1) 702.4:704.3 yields -0.11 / 7.36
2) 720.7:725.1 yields 0.11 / 6.86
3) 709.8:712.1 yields -0.07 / 7.21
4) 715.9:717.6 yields 0.09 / 6.66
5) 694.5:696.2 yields 0.06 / 6.68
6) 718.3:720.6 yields -0.09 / 7.31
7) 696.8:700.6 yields -0.06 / 7.03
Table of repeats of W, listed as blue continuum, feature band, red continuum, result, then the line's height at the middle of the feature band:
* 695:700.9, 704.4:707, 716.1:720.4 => 0.01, 7.03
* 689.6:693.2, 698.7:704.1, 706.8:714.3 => -0.03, 6.94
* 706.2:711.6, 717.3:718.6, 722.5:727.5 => -0.08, 7.07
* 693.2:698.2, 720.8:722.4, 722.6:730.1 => 0.02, 7.15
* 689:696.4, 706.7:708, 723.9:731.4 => 0.02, 6.97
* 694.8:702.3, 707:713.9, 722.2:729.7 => 0.00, 7.04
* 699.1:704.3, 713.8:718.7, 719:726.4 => 0.04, 7.05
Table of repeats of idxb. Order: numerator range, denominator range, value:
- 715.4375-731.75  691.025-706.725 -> 1.01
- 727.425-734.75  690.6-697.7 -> 1.06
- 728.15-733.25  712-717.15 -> 1.09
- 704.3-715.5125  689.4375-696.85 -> 1.00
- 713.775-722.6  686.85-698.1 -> 1.01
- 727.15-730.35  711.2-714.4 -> 1.09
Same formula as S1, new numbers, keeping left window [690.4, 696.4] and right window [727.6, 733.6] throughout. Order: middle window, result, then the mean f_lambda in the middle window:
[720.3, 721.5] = 0.04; 6.93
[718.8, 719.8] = 0.01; 7.12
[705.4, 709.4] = -0.02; 7.08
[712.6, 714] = 0.11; 6.56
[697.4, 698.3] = 0.02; 6.82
